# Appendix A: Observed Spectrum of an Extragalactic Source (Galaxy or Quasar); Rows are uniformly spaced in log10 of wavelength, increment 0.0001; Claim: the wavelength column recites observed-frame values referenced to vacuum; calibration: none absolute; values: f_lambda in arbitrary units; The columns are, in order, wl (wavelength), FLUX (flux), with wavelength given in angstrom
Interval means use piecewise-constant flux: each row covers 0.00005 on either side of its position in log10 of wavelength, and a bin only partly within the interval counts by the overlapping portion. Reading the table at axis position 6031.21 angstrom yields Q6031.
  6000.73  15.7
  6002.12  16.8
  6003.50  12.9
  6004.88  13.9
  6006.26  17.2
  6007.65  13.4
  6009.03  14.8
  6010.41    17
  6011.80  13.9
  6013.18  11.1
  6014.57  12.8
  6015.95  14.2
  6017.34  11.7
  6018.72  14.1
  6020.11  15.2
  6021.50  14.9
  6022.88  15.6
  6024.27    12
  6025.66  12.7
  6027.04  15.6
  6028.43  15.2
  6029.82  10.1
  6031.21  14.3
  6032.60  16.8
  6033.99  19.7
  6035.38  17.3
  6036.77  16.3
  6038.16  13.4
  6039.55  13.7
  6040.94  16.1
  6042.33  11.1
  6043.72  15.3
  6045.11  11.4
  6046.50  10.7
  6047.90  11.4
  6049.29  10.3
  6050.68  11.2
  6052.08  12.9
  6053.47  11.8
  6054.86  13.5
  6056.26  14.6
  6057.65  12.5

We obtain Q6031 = 14.3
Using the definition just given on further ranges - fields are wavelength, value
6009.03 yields 14.8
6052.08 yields 12.9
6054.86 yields 13.5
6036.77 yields 16.3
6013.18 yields 11.1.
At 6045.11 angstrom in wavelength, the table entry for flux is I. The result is 11.4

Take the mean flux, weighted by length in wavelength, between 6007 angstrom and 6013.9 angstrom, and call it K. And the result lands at 14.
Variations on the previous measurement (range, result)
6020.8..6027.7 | 14.2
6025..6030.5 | 13.4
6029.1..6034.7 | 15.2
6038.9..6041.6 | 14.9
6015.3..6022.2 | 14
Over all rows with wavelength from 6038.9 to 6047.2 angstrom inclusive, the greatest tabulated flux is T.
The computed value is 16.1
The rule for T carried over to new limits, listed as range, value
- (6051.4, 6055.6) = 13.5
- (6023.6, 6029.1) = 15.6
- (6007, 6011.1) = 17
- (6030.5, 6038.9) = 19.7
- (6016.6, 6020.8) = 15.2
